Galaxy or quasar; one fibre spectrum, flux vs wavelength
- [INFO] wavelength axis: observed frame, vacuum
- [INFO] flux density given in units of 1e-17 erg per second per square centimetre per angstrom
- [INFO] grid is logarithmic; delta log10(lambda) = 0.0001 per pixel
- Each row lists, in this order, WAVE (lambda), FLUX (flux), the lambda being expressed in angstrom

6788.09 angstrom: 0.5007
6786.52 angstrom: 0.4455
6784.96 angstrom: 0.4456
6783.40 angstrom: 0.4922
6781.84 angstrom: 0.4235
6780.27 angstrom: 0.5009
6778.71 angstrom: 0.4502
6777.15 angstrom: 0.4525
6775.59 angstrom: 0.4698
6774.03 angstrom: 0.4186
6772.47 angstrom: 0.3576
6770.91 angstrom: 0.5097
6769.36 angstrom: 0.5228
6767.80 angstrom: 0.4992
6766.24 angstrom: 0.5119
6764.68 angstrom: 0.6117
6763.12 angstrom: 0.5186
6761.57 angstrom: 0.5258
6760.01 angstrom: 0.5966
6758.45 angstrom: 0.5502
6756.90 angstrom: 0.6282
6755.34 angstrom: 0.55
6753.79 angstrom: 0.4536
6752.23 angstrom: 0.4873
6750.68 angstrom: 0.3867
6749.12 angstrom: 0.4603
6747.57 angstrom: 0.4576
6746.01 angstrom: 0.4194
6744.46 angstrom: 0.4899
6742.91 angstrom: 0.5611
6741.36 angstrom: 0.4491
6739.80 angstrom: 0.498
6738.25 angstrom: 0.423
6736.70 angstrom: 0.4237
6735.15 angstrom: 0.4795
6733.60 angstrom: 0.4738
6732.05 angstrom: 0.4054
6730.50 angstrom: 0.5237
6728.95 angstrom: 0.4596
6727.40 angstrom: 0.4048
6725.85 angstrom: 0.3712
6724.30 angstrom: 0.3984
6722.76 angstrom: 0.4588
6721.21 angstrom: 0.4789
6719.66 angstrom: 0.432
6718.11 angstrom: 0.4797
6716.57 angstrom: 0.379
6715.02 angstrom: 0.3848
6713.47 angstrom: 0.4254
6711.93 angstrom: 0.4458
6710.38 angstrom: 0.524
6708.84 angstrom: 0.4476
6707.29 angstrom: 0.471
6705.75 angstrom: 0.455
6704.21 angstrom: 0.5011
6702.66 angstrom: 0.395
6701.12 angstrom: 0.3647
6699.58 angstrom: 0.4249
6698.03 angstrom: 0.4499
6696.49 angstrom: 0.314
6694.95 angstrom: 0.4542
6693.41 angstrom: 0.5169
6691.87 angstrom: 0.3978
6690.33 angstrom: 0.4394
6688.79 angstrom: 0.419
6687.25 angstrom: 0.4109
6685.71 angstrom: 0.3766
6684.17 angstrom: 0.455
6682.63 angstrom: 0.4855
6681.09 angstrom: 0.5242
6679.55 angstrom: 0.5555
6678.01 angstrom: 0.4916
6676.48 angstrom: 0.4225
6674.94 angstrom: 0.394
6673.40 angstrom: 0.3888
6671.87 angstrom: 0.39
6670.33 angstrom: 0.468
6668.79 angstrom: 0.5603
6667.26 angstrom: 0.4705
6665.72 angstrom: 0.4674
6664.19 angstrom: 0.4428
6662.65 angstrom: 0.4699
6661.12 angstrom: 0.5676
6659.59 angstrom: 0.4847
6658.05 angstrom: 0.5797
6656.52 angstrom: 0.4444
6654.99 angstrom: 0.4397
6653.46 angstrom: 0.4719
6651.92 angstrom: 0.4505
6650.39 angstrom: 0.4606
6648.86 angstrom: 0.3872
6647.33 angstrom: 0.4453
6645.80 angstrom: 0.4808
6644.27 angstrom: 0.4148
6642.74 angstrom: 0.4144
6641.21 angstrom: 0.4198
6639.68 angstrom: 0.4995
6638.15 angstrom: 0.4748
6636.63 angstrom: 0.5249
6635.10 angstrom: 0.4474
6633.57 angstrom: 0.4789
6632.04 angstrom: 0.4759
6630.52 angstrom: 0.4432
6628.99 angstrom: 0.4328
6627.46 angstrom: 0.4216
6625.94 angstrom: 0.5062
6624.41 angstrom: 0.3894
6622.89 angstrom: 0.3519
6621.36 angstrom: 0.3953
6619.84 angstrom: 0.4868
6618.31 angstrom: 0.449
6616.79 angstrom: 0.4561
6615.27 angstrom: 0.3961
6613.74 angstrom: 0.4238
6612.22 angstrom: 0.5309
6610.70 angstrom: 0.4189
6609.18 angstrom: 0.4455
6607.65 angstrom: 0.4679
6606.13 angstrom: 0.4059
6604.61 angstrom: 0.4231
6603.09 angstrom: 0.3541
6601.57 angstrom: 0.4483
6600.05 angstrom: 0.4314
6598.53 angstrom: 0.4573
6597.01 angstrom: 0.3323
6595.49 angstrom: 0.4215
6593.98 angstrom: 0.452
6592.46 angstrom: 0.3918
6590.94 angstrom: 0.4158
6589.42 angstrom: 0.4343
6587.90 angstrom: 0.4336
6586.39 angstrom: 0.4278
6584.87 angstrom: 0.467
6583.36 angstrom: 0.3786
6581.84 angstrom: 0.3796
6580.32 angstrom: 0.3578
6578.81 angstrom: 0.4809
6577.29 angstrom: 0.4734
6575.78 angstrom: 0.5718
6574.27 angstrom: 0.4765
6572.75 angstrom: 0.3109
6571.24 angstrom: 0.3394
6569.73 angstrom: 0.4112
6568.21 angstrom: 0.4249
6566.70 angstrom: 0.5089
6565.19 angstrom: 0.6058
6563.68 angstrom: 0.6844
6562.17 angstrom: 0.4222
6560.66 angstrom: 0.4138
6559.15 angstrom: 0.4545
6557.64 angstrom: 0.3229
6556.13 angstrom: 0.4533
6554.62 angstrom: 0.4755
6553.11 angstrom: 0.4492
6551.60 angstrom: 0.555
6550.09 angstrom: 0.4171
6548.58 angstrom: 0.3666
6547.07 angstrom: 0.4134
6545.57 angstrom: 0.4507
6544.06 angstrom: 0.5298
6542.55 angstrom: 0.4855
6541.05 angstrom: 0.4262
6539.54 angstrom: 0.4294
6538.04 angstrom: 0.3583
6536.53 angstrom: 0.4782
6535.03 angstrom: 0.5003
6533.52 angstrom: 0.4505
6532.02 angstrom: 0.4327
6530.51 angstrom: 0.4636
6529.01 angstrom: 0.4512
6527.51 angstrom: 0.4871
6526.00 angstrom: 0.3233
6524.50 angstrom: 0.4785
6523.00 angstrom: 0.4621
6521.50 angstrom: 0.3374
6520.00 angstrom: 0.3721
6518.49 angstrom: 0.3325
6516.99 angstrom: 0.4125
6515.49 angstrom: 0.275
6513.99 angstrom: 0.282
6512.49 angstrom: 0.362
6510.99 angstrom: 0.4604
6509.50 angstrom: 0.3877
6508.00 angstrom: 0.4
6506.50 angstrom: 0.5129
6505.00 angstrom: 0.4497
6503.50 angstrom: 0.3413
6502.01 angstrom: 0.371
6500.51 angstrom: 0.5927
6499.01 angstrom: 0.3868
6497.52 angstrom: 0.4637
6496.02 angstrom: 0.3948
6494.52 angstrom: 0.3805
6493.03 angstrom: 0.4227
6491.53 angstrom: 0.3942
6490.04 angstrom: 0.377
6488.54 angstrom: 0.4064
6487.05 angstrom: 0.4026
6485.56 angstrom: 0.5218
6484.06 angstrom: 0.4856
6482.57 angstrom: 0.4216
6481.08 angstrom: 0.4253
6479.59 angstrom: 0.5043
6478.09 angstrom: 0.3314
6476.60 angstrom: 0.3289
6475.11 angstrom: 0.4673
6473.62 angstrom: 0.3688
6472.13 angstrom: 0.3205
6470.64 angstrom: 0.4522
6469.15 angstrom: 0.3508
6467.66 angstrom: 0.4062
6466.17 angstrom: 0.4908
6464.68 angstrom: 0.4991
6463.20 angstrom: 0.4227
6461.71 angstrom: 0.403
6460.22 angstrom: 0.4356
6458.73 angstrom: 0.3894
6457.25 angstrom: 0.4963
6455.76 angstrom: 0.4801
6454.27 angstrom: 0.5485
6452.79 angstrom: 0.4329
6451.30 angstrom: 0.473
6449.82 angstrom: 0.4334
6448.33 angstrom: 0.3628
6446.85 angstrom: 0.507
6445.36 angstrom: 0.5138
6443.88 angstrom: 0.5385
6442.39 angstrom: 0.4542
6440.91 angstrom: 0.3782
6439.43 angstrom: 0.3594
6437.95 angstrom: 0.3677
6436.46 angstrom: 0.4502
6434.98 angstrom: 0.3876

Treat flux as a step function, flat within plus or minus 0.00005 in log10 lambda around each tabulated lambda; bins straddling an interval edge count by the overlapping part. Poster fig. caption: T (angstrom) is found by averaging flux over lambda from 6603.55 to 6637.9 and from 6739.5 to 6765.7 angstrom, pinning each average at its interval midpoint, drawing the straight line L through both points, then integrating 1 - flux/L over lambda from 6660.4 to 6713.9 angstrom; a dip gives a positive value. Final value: 2.8 angstrom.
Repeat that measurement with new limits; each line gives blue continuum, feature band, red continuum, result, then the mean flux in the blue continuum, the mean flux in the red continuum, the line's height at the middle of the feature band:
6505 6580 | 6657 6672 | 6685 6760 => -1.57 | 0.436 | 0.452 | 0.447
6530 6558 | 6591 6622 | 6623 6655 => 1.34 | 0.447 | 0.45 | 0.449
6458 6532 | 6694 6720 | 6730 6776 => 2.32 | 0.413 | 0.489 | 0.475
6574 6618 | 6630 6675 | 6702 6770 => -1.41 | 0.433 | 0.473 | 0.449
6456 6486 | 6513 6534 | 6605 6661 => 1.85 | 0.426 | 0.452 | 0.434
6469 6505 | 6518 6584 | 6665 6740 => -2.79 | 0.415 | 0.444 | 0.423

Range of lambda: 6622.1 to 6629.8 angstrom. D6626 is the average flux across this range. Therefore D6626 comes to 0.42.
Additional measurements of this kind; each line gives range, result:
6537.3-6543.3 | 0.426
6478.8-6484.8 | 0.458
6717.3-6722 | 0.463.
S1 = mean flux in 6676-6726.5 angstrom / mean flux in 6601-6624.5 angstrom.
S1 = 1.03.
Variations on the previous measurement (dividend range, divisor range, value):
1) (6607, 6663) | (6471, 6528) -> 1.12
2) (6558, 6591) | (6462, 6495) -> 1.07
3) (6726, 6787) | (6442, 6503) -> 1.10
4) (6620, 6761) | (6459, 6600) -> 1.07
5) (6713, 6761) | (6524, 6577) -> 1.03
